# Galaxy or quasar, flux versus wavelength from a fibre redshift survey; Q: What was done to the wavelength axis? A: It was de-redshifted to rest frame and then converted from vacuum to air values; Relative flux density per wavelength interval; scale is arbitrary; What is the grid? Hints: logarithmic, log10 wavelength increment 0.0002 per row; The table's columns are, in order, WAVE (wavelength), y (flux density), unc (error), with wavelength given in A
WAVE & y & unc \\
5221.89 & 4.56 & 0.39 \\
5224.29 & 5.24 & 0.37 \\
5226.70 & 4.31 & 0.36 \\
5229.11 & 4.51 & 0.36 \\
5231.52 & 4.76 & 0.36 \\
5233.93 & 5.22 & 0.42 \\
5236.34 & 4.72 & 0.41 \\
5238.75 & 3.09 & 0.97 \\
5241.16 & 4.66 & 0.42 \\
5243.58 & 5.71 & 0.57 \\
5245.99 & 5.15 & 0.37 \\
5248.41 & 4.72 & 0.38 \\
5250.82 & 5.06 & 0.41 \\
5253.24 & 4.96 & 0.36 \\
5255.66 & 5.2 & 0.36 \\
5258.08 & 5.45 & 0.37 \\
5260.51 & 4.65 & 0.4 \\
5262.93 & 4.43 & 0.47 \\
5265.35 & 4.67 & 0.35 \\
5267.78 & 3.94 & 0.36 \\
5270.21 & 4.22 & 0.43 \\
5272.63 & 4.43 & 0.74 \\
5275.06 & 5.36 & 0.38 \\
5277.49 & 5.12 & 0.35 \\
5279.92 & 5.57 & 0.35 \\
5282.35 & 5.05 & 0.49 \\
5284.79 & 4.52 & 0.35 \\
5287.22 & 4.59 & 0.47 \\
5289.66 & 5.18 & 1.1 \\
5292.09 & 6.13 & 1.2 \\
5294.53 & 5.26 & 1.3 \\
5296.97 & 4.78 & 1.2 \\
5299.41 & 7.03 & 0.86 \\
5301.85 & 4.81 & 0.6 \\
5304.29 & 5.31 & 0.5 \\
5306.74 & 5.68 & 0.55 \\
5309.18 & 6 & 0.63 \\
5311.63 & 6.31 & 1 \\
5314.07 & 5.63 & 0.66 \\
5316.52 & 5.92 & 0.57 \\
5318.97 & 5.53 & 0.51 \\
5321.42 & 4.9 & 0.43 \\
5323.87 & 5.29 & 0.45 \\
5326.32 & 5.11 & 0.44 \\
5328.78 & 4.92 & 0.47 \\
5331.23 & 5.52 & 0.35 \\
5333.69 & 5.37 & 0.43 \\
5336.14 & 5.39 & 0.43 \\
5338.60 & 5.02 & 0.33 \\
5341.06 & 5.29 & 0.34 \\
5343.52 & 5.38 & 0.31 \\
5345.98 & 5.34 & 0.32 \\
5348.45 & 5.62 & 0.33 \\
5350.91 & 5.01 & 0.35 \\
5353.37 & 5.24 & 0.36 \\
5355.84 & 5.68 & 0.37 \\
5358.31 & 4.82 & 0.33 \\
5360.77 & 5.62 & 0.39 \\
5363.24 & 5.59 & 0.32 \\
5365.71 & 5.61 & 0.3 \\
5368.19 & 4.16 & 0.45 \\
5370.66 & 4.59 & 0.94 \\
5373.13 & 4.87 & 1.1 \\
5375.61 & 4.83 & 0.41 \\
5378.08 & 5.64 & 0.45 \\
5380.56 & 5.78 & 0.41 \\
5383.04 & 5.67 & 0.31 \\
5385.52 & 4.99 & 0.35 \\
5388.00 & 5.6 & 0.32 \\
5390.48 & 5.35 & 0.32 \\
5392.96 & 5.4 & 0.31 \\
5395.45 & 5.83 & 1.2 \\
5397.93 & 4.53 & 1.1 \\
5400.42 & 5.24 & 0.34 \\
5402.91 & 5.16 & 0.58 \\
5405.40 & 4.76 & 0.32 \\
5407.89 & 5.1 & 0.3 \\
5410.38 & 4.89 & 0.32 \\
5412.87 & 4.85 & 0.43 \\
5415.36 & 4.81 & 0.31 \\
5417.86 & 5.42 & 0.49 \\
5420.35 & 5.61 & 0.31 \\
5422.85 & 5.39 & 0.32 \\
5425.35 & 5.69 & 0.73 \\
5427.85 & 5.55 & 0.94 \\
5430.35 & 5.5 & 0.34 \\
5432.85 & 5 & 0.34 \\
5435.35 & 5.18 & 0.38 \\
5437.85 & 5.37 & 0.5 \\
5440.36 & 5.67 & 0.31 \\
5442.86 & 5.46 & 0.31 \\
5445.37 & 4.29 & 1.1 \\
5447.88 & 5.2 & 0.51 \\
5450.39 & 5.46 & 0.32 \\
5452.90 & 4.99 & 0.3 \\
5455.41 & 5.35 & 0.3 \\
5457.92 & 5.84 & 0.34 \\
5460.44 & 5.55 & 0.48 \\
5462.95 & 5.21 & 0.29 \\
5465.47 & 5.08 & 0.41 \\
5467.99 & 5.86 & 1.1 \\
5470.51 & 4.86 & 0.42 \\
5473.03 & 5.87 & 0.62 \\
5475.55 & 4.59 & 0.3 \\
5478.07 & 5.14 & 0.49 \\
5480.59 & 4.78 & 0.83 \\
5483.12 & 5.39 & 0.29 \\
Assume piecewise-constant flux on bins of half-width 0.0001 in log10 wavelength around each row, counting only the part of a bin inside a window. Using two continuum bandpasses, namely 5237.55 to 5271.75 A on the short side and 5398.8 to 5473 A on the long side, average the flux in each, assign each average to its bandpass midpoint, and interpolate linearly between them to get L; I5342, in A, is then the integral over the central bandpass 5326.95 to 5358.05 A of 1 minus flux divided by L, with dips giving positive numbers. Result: -2.0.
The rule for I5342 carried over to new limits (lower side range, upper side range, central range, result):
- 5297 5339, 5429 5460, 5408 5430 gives 0.2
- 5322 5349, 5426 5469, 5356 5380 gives 0.7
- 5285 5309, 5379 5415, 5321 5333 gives 0.4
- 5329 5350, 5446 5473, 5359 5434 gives 1.5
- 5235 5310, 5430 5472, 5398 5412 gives 0.6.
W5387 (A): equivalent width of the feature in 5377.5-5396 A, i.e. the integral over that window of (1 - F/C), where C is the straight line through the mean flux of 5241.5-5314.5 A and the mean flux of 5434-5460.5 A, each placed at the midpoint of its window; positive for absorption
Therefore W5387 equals -1.0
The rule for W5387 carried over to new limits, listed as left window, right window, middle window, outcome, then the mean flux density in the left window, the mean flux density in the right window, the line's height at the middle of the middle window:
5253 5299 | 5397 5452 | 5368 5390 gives -0.3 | 4.96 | 5.19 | 5.12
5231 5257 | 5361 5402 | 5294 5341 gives -3.8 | 4.85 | 5.24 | 5.06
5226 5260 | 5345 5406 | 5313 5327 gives -0.9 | 4.83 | 5.24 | 5.07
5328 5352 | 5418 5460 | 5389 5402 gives 0.1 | 5.29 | 5.35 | 5.33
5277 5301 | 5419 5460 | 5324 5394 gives 0.9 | 5.32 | 5.35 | 5.34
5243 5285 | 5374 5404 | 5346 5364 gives -0.5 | 4.9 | 5.33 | 5.21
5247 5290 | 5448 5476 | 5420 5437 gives -0.5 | 4.83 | 5.35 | 5.26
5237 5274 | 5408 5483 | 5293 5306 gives -1.7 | 4.69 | 5.26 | 4.82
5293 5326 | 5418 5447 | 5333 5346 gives 0.5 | 5.57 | 5.34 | 5.51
